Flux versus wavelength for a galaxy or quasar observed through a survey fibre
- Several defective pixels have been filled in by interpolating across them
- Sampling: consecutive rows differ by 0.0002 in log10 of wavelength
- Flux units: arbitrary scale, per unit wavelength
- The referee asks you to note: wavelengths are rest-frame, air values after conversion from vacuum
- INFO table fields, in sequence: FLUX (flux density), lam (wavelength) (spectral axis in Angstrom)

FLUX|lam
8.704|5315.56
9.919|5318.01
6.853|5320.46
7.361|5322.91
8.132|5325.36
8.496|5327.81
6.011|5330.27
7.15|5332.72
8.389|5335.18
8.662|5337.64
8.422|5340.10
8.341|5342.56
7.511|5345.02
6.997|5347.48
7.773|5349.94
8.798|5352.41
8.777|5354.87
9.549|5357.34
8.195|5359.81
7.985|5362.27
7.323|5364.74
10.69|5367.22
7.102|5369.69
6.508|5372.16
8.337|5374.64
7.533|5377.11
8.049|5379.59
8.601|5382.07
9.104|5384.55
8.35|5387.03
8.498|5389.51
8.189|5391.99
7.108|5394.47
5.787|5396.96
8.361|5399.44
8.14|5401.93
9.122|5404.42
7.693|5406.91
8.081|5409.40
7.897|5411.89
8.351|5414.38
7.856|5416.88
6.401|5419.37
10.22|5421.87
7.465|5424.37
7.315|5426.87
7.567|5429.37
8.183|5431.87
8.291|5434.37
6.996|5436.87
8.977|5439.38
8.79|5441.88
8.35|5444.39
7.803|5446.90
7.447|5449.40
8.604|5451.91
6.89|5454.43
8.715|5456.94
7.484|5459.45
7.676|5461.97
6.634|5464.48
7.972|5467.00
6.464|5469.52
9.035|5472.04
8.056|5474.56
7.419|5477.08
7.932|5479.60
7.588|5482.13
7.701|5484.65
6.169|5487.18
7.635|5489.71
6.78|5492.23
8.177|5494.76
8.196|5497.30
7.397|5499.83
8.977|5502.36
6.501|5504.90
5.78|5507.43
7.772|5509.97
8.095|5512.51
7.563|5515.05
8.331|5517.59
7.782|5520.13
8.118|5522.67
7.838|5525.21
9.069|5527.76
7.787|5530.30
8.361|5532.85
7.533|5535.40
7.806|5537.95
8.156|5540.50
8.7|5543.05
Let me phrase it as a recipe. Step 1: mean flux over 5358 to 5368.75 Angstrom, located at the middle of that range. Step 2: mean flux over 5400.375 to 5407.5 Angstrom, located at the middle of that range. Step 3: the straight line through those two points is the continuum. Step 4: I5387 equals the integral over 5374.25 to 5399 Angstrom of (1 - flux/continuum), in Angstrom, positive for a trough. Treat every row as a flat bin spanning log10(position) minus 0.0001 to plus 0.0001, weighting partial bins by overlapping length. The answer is 1.5 Angstrom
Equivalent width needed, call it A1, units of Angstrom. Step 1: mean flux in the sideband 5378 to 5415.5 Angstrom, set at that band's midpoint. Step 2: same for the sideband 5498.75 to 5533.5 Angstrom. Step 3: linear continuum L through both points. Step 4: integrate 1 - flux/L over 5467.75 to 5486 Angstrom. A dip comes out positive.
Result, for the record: 0.36 Angstrom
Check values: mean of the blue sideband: 8.08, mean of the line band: 7.74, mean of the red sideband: 7.81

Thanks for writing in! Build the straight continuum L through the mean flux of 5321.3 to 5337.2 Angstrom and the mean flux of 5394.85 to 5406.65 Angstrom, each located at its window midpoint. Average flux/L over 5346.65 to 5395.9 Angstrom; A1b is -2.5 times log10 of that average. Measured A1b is -0.06 mag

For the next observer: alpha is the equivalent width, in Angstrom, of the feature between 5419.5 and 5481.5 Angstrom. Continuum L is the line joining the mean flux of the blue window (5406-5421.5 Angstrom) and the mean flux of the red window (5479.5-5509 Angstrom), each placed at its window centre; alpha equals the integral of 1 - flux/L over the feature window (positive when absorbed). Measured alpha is -2.1 Angstrom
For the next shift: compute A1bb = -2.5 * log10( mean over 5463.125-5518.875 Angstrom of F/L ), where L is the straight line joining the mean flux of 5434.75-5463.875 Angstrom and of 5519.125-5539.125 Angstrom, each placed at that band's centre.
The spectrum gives 0.06 mag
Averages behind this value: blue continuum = 7.96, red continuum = 8.04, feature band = 7.55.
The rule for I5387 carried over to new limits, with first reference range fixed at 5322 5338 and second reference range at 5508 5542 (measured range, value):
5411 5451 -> -0.80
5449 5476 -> 0.53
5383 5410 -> -0.87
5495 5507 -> 0.42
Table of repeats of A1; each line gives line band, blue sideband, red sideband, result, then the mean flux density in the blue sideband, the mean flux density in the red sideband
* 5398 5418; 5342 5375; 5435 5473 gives -0.5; 8.13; 7.85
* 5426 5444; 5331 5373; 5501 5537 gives -0.2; 8.12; 7.82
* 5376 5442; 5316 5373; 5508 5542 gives 0.1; 8.06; 7.98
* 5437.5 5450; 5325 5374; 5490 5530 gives -0.6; 8.04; 7.76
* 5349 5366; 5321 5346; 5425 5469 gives -1.1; 7.82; 7.84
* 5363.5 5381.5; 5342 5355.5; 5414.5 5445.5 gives 0.1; 7.99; 8.04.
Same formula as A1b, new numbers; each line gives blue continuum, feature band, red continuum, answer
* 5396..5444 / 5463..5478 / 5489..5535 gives 0.04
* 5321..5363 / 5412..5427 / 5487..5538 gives -0.01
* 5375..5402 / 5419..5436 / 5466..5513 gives -0.02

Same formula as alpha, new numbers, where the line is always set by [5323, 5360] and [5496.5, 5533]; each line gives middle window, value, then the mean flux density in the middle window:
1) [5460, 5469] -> 0.6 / 7.35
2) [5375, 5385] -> -0.3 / 8.26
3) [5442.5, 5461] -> 0.0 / 7.92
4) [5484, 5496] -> 0.9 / 7.27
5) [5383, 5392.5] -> -0.7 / 8.57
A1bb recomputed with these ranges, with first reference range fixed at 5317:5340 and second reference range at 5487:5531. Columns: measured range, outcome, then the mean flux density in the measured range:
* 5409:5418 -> -0.03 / 8.04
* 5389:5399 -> 0.06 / 7.4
